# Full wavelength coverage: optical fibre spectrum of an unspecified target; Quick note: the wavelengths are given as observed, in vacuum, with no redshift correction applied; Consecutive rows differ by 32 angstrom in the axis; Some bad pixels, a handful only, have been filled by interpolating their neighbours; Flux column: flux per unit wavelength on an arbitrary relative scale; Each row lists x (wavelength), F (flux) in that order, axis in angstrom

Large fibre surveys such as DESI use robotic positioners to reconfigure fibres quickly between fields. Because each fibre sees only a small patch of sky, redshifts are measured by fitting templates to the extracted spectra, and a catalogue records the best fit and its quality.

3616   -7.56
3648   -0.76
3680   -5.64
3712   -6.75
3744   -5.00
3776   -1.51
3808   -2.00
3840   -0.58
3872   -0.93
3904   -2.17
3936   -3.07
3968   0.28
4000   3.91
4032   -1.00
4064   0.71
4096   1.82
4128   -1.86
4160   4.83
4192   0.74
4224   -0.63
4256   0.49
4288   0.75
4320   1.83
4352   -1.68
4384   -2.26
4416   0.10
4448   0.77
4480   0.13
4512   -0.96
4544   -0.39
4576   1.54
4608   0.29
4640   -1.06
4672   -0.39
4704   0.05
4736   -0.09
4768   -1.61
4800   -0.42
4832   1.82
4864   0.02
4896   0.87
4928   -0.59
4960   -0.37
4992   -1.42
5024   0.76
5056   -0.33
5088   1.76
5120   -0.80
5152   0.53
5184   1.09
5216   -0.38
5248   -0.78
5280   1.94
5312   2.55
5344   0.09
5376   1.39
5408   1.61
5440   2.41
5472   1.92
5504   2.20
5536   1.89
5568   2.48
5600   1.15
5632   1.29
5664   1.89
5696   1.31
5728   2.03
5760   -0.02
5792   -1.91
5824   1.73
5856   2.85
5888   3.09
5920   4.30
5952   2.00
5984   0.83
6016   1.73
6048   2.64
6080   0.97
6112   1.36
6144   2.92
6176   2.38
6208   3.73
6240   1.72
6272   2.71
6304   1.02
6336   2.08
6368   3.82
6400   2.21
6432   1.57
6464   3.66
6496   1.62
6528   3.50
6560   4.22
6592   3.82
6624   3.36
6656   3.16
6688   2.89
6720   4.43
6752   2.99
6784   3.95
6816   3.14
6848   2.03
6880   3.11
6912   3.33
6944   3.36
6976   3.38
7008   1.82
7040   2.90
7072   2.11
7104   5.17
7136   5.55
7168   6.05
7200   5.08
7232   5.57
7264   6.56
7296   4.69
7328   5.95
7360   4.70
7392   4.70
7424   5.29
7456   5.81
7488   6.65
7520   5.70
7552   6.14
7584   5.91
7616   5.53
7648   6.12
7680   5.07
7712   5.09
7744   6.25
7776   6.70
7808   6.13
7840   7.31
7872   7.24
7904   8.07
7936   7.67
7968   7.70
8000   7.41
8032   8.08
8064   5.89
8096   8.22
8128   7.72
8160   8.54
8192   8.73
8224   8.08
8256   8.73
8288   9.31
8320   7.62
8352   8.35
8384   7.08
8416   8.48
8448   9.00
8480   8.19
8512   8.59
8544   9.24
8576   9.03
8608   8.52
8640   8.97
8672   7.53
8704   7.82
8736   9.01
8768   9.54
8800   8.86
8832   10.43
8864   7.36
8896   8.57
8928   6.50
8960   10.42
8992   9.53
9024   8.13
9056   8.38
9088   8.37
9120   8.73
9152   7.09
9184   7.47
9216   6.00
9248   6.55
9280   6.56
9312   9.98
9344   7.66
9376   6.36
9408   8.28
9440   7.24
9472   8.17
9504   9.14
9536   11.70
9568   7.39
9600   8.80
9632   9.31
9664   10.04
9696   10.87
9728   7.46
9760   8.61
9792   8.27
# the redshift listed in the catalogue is 0.78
